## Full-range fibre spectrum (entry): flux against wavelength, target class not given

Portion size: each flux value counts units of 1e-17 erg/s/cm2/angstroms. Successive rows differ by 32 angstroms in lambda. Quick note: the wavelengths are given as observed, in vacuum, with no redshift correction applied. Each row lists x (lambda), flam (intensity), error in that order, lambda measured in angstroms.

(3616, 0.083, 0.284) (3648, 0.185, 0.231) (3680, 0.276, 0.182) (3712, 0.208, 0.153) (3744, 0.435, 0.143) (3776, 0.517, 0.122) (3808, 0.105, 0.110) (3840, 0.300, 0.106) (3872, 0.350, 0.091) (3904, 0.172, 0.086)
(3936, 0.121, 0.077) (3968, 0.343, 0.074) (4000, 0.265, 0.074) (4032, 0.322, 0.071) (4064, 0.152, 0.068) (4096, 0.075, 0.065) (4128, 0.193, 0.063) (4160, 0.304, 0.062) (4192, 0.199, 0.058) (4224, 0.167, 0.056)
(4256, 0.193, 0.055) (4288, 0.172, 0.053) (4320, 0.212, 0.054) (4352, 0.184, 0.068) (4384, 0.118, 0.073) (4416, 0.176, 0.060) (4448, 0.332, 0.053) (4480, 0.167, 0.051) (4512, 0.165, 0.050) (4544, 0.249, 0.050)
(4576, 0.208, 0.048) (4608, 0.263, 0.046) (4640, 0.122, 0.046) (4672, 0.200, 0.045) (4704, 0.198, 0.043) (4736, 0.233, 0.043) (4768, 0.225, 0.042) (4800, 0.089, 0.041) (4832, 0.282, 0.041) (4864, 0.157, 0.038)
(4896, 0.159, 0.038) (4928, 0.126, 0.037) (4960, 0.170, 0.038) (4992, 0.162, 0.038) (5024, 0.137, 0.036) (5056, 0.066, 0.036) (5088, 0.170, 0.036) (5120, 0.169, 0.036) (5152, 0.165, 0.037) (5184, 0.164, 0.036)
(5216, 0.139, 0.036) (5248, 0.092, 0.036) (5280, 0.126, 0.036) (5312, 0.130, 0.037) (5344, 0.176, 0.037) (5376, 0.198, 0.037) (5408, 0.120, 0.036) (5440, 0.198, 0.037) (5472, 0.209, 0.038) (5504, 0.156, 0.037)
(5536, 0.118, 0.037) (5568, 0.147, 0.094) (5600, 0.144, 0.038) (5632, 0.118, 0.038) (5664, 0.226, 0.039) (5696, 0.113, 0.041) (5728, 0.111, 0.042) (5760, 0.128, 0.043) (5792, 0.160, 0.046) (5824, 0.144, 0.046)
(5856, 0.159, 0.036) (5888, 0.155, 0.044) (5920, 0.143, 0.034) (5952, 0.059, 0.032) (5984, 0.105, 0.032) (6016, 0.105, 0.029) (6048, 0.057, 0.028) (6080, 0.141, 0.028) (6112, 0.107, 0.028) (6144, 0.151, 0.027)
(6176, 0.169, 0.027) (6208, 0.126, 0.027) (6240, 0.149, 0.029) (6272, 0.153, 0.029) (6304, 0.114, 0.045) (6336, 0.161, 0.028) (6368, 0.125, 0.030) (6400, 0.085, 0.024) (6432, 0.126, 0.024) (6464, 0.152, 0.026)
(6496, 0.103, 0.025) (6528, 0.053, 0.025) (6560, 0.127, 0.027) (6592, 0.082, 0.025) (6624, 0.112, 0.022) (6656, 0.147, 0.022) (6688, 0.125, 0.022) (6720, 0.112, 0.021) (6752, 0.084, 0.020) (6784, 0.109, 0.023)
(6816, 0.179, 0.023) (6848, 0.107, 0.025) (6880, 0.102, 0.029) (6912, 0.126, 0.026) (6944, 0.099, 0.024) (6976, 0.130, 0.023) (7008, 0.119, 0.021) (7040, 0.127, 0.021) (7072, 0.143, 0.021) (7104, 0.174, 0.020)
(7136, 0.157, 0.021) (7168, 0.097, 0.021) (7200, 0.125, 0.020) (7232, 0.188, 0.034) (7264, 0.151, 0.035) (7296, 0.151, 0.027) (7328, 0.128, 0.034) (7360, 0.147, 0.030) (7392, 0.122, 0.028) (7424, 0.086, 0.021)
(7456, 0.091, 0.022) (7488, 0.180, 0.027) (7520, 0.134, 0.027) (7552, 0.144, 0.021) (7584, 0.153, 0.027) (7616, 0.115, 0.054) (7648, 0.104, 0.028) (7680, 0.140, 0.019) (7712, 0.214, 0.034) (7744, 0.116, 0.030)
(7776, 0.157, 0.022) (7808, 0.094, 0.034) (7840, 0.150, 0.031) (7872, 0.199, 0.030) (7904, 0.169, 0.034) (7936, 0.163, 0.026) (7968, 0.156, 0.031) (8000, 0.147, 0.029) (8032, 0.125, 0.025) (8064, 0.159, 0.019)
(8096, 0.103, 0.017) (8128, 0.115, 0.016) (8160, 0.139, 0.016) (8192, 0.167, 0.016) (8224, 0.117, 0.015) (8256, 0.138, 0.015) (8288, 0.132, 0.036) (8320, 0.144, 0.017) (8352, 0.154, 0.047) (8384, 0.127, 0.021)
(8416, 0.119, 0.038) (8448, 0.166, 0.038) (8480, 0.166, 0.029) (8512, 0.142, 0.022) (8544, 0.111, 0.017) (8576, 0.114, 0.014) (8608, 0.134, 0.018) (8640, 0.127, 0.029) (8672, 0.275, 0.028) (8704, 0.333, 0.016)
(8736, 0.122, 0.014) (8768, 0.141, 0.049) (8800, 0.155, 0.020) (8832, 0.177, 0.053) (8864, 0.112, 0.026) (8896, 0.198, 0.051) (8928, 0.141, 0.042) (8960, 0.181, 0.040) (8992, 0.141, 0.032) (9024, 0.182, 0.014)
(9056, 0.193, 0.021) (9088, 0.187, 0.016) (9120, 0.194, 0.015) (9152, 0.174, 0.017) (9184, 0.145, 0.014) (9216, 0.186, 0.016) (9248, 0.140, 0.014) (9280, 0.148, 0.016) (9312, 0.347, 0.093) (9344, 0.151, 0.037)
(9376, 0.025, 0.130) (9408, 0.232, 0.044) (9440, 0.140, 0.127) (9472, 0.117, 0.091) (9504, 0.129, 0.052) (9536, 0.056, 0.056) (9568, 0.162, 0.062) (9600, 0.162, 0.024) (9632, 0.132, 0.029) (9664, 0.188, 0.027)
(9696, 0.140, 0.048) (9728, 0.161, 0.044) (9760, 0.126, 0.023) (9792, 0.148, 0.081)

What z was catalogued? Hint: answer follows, 1.331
